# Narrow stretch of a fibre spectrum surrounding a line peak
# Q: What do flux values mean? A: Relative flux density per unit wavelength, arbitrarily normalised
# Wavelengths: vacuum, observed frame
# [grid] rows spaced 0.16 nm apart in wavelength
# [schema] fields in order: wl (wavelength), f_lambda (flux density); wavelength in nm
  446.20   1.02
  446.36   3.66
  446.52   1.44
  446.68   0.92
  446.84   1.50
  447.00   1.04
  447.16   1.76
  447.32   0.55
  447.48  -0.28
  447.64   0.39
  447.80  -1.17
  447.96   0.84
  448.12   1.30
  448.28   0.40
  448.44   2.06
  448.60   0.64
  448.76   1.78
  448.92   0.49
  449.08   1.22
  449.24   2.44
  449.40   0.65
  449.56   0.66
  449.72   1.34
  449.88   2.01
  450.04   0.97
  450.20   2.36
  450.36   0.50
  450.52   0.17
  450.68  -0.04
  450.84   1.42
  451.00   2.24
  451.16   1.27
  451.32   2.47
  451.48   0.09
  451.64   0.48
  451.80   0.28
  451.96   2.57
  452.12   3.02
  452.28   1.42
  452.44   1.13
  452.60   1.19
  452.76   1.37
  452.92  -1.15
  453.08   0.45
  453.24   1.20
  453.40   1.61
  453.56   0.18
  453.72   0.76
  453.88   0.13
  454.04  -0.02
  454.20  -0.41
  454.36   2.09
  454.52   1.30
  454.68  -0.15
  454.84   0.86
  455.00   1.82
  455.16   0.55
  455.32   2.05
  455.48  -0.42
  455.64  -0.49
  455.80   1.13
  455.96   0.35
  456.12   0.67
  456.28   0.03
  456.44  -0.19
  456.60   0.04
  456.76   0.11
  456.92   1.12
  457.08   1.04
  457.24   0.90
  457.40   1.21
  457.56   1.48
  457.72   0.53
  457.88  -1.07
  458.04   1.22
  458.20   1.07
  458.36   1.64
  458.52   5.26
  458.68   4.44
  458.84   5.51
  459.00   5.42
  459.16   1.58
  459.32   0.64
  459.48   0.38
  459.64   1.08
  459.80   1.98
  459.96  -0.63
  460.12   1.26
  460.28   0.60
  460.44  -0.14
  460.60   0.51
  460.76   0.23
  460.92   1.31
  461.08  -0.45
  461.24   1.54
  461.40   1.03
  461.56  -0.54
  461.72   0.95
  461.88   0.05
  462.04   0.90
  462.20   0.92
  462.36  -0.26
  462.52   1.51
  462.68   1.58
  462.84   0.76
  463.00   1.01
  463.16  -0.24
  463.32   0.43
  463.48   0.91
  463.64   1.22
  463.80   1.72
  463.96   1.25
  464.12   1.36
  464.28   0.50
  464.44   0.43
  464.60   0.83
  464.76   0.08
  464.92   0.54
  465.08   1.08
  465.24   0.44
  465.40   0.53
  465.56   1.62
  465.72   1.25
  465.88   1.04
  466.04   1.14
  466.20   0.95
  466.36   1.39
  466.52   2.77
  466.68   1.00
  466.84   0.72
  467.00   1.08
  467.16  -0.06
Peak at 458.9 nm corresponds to [O II] 3727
